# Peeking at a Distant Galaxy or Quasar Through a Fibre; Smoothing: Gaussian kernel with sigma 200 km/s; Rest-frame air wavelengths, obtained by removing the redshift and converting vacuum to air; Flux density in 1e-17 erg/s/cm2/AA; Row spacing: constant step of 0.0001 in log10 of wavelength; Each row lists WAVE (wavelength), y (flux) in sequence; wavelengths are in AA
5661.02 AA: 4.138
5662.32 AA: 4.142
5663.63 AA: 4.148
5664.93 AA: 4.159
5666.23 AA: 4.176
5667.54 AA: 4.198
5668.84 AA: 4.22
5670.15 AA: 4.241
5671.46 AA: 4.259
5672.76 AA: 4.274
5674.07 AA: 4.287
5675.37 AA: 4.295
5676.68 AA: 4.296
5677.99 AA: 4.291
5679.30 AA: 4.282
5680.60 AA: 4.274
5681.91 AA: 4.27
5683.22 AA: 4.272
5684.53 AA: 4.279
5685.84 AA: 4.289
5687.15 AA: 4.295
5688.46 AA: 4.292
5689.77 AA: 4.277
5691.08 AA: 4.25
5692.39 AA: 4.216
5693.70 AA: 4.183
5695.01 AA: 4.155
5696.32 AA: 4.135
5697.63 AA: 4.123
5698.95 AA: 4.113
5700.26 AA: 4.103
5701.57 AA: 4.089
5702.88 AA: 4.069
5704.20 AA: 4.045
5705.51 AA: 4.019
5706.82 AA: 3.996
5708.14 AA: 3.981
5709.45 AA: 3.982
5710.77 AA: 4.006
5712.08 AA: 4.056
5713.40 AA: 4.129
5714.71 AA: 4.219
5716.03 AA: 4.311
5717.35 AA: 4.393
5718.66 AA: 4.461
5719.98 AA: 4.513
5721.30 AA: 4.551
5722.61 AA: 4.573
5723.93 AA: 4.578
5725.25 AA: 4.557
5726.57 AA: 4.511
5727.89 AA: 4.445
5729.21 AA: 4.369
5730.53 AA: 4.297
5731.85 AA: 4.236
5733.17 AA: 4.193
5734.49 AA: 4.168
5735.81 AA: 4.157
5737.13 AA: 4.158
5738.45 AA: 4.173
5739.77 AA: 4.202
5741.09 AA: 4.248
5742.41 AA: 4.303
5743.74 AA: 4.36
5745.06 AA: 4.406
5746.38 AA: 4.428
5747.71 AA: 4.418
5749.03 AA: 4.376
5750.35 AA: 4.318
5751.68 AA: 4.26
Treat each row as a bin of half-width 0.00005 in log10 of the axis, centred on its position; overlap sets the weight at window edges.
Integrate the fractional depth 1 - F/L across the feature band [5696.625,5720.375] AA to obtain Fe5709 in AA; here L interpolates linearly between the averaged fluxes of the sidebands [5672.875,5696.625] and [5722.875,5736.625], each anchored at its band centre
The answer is 0.9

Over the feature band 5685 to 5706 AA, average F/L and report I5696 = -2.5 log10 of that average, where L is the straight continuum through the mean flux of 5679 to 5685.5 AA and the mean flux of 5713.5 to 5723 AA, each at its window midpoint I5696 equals 0.04 mag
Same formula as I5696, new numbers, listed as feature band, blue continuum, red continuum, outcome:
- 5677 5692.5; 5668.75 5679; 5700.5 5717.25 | -0.02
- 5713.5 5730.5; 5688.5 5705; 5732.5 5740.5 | -0.07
